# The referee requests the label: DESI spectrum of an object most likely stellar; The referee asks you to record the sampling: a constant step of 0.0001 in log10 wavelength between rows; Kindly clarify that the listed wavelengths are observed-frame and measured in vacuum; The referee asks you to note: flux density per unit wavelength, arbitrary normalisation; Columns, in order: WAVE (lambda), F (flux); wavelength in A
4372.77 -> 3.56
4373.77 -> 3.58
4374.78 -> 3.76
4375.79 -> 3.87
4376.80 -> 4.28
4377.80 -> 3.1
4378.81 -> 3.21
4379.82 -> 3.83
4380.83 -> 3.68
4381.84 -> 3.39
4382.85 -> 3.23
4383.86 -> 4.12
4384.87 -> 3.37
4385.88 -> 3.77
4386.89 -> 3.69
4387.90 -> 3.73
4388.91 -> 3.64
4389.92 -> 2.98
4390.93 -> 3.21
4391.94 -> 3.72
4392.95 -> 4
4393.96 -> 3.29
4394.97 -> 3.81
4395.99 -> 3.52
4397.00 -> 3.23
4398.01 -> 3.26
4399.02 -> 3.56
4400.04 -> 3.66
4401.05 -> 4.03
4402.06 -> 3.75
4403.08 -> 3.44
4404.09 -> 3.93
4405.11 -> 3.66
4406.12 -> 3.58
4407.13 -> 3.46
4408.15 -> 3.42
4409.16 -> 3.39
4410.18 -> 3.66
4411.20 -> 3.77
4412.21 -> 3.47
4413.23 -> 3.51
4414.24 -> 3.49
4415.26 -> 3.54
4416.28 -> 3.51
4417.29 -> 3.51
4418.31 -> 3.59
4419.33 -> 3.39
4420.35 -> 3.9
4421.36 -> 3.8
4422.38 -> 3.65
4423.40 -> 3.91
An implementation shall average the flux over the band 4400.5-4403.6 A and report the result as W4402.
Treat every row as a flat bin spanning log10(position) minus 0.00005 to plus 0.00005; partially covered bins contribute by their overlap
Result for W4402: 3.75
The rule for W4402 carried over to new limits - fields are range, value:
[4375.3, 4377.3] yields 4.08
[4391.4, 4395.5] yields 3.7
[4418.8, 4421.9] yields 3.7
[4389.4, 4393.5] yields 3.48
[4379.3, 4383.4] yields 3.53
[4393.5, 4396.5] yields 3.54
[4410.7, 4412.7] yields 3.63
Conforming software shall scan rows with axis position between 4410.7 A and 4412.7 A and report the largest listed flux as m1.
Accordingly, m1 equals 3.77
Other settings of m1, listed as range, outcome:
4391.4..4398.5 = 4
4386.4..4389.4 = 3.73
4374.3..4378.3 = 4.28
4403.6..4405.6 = 3.93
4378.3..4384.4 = 4.12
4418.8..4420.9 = 3.9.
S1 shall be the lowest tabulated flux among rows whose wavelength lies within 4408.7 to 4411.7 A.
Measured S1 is 3.39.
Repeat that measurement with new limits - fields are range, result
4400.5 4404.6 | 3.44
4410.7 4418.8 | 3.47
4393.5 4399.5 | 3.23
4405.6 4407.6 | 3.46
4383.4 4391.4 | 2.98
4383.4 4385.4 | 3.37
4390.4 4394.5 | 3.21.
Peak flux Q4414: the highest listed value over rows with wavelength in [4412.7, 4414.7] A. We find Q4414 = 3.51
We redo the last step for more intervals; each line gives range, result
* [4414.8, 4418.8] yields 3.59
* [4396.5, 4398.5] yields 3.26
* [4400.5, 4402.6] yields 4.03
